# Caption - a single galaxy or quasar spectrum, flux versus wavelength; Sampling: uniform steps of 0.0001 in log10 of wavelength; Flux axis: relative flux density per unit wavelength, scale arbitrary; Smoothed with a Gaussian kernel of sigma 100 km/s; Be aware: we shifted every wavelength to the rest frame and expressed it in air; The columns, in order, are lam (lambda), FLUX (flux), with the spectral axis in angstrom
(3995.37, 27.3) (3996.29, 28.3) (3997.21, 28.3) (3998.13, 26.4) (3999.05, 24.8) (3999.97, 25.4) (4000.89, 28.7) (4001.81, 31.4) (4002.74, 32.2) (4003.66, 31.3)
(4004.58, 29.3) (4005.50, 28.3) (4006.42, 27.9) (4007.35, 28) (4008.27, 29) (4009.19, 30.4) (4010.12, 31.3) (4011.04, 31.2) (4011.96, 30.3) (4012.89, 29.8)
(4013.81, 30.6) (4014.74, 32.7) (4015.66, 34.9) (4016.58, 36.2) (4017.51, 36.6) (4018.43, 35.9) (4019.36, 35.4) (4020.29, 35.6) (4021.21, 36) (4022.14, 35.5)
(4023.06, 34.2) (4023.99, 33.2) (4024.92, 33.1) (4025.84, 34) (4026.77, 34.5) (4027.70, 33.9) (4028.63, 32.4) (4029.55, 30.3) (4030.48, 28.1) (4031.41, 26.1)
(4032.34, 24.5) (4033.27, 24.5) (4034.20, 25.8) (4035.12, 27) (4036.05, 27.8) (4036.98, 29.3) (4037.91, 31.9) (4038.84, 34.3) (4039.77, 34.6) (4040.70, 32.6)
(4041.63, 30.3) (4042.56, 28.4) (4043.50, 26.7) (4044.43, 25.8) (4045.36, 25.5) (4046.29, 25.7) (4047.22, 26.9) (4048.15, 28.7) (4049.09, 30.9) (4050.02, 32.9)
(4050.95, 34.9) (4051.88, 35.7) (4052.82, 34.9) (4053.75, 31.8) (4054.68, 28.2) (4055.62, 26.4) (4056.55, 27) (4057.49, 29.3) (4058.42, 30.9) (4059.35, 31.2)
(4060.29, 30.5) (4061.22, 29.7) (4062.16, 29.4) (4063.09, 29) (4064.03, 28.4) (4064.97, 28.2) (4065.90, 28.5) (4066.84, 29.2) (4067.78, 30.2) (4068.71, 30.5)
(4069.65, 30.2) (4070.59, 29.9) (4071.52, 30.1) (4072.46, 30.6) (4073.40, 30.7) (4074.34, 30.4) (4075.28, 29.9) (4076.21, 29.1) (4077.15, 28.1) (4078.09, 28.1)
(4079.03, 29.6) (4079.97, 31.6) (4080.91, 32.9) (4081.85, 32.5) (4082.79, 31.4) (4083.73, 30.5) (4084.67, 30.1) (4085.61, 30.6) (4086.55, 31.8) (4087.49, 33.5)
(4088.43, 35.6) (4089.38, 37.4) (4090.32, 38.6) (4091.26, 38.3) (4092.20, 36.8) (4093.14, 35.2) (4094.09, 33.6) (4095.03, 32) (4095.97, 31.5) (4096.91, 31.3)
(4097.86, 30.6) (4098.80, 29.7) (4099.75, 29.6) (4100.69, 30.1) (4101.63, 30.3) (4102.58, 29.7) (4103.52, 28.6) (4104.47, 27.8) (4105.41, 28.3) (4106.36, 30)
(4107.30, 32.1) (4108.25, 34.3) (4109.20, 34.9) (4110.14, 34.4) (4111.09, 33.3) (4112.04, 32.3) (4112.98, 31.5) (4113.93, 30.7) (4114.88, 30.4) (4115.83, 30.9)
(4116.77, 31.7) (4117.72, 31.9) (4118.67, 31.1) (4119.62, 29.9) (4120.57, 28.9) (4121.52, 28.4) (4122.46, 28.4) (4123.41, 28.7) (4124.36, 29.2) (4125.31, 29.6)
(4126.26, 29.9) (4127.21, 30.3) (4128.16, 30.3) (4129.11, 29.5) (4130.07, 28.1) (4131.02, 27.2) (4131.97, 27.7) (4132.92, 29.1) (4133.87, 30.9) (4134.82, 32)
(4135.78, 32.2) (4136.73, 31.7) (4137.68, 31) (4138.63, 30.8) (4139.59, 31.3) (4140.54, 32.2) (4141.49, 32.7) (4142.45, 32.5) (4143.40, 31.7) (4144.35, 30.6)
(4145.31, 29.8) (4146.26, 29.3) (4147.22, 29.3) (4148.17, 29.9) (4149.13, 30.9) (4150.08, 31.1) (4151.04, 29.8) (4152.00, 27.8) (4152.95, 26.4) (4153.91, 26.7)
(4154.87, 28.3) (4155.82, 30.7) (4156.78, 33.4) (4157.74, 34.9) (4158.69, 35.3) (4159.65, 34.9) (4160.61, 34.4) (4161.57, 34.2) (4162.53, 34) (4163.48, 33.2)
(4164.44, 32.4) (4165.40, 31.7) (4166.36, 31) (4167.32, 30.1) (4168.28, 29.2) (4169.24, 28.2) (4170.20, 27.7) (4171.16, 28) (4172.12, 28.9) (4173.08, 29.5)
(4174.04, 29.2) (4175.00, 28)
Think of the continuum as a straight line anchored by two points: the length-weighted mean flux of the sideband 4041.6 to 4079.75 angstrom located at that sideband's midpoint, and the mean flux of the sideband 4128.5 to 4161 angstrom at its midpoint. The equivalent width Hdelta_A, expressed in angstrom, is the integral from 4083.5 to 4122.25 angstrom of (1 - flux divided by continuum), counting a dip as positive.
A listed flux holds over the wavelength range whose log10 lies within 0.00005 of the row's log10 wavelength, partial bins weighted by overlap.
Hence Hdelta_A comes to -2.3 angstrom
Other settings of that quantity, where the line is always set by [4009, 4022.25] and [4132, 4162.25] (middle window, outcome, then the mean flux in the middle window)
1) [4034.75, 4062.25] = 2.43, 30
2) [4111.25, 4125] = 0.57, 30.4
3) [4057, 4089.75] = 1.92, 30.5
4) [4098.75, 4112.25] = 0.35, 31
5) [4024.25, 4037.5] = 1.51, 29.5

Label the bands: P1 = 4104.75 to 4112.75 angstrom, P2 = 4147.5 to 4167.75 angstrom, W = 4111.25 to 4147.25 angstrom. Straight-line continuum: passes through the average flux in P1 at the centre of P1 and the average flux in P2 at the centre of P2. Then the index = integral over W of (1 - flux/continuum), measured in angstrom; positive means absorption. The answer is 1.76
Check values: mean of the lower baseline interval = 32.3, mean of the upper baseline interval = 31.5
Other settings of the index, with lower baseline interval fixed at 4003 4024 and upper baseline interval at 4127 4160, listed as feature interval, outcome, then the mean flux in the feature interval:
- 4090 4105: -0.4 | 32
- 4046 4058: 0.6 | 30.3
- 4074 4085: 0.4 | 30.4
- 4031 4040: 1.0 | 28.4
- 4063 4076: 0.8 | 29.7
